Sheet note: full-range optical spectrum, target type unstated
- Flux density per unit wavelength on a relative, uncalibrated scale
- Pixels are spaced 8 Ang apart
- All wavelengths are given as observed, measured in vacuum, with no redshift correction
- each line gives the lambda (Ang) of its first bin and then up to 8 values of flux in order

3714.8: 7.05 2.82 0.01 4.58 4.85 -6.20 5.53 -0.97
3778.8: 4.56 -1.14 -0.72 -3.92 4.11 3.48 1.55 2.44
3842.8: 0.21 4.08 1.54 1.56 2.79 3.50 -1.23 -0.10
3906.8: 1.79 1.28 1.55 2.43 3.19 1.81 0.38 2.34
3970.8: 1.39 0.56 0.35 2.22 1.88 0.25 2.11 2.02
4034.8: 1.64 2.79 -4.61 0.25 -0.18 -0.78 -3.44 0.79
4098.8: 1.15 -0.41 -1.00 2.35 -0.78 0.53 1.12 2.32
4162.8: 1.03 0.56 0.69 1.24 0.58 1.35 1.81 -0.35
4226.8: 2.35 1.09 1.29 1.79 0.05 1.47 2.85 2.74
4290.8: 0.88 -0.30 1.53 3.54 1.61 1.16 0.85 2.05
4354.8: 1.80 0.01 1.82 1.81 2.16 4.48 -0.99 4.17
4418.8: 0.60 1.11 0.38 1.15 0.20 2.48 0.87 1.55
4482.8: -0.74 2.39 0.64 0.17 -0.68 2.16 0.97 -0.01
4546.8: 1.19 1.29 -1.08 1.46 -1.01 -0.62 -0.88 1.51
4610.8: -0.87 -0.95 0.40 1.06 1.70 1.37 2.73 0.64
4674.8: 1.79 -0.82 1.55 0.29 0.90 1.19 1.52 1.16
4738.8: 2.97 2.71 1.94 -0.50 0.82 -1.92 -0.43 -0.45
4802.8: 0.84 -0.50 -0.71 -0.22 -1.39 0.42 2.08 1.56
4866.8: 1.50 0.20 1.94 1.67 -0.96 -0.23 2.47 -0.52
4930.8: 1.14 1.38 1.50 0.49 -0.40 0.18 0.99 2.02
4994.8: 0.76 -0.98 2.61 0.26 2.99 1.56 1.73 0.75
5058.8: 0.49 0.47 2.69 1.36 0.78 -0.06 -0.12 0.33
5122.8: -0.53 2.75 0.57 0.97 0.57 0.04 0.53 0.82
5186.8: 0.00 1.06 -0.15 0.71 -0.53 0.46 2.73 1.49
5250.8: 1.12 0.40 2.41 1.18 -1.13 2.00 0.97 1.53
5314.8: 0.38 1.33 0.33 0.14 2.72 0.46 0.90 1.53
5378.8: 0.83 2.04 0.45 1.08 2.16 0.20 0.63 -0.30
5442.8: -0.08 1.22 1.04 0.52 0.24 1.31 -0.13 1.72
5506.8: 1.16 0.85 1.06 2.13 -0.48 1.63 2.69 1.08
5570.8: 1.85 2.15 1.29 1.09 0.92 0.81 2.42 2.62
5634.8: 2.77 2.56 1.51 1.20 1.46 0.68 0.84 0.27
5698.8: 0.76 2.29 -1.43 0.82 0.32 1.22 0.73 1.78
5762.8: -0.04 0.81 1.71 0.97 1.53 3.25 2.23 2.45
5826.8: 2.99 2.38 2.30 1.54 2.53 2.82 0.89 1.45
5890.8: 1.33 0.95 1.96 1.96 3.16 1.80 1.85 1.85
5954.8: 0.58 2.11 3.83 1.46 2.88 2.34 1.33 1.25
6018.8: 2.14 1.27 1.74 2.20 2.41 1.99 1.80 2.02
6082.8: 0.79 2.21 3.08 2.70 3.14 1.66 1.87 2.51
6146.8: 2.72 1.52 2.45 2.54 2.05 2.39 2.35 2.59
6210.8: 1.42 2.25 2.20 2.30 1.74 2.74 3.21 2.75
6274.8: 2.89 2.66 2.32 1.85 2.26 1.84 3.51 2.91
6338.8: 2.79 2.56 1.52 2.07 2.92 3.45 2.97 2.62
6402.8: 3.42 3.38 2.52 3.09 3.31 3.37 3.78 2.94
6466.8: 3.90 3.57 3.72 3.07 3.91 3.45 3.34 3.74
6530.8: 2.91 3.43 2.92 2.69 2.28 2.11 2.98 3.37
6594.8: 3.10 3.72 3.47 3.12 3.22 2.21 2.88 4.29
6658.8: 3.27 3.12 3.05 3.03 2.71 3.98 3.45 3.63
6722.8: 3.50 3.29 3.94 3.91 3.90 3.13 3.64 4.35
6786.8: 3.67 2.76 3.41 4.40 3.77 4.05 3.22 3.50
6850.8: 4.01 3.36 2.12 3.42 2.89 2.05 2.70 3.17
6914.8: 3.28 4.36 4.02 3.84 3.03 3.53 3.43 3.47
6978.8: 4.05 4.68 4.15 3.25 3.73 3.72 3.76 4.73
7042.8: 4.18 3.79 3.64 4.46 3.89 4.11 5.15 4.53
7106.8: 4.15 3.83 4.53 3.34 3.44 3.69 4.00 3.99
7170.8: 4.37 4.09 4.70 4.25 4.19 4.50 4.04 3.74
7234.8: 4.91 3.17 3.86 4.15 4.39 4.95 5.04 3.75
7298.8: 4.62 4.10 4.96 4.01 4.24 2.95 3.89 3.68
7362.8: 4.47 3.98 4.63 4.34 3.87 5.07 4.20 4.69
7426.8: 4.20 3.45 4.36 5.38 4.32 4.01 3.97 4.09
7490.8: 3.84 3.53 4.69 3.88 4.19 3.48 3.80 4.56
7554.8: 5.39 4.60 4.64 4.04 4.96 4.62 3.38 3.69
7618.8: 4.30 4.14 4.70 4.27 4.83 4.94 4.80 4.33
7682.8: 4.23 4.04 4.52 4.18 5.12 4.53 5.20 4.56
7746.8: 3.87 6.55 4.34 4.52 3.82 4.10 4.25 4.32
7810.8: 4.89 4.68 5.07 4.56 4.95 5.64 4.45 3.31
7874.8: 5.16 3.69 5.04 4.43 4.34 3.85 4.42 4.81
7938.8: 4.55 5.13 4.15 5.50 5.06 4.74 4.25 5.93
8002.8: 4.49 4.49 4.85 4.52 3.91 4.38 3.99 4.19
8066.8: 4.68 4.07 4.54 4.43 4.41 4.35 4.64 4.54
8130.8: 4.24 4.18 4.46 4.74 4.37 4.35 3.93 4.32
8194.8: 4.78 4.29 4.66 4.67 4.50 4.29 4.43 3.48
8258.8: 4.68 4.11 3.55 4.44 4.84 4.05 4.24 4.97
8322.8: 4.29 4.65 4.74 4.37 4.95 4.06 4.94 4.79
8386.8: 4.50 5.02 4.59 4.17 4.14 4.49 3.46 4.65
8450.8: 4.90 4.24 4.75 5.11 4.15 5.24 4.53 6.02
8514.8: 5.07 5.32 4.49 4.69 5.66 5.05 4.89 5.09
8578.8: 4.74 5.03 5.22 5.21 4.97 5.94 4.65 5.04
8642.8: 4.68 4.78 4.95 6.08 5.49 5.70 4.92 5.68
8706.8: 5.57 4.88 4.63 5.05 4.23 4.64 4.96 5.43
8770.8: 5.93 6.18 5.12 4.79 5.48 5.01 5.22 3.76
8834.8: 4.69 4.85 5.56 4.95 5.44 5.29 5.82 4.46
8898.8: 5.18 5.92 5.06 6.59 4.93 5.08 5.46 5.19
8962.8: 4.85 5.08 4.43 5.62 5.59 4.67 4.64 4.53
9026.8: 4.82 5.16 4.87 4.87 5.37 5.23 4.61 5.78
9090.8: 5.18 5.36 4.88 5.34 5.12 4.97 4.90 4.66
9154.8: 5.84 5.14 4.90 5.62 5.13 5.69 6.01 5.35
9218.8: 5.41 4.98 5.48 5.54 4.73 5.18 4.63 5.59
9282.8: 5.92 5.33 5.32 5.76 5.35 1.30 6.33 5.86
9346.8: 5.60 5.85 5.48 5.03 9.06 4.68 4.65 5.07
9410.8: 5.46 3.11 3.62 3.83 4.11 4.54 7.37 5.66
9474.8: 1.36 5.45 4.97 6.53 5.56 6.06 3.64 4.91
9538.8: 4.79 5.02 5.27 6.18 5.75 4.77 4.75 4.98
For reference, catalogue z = 0.601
